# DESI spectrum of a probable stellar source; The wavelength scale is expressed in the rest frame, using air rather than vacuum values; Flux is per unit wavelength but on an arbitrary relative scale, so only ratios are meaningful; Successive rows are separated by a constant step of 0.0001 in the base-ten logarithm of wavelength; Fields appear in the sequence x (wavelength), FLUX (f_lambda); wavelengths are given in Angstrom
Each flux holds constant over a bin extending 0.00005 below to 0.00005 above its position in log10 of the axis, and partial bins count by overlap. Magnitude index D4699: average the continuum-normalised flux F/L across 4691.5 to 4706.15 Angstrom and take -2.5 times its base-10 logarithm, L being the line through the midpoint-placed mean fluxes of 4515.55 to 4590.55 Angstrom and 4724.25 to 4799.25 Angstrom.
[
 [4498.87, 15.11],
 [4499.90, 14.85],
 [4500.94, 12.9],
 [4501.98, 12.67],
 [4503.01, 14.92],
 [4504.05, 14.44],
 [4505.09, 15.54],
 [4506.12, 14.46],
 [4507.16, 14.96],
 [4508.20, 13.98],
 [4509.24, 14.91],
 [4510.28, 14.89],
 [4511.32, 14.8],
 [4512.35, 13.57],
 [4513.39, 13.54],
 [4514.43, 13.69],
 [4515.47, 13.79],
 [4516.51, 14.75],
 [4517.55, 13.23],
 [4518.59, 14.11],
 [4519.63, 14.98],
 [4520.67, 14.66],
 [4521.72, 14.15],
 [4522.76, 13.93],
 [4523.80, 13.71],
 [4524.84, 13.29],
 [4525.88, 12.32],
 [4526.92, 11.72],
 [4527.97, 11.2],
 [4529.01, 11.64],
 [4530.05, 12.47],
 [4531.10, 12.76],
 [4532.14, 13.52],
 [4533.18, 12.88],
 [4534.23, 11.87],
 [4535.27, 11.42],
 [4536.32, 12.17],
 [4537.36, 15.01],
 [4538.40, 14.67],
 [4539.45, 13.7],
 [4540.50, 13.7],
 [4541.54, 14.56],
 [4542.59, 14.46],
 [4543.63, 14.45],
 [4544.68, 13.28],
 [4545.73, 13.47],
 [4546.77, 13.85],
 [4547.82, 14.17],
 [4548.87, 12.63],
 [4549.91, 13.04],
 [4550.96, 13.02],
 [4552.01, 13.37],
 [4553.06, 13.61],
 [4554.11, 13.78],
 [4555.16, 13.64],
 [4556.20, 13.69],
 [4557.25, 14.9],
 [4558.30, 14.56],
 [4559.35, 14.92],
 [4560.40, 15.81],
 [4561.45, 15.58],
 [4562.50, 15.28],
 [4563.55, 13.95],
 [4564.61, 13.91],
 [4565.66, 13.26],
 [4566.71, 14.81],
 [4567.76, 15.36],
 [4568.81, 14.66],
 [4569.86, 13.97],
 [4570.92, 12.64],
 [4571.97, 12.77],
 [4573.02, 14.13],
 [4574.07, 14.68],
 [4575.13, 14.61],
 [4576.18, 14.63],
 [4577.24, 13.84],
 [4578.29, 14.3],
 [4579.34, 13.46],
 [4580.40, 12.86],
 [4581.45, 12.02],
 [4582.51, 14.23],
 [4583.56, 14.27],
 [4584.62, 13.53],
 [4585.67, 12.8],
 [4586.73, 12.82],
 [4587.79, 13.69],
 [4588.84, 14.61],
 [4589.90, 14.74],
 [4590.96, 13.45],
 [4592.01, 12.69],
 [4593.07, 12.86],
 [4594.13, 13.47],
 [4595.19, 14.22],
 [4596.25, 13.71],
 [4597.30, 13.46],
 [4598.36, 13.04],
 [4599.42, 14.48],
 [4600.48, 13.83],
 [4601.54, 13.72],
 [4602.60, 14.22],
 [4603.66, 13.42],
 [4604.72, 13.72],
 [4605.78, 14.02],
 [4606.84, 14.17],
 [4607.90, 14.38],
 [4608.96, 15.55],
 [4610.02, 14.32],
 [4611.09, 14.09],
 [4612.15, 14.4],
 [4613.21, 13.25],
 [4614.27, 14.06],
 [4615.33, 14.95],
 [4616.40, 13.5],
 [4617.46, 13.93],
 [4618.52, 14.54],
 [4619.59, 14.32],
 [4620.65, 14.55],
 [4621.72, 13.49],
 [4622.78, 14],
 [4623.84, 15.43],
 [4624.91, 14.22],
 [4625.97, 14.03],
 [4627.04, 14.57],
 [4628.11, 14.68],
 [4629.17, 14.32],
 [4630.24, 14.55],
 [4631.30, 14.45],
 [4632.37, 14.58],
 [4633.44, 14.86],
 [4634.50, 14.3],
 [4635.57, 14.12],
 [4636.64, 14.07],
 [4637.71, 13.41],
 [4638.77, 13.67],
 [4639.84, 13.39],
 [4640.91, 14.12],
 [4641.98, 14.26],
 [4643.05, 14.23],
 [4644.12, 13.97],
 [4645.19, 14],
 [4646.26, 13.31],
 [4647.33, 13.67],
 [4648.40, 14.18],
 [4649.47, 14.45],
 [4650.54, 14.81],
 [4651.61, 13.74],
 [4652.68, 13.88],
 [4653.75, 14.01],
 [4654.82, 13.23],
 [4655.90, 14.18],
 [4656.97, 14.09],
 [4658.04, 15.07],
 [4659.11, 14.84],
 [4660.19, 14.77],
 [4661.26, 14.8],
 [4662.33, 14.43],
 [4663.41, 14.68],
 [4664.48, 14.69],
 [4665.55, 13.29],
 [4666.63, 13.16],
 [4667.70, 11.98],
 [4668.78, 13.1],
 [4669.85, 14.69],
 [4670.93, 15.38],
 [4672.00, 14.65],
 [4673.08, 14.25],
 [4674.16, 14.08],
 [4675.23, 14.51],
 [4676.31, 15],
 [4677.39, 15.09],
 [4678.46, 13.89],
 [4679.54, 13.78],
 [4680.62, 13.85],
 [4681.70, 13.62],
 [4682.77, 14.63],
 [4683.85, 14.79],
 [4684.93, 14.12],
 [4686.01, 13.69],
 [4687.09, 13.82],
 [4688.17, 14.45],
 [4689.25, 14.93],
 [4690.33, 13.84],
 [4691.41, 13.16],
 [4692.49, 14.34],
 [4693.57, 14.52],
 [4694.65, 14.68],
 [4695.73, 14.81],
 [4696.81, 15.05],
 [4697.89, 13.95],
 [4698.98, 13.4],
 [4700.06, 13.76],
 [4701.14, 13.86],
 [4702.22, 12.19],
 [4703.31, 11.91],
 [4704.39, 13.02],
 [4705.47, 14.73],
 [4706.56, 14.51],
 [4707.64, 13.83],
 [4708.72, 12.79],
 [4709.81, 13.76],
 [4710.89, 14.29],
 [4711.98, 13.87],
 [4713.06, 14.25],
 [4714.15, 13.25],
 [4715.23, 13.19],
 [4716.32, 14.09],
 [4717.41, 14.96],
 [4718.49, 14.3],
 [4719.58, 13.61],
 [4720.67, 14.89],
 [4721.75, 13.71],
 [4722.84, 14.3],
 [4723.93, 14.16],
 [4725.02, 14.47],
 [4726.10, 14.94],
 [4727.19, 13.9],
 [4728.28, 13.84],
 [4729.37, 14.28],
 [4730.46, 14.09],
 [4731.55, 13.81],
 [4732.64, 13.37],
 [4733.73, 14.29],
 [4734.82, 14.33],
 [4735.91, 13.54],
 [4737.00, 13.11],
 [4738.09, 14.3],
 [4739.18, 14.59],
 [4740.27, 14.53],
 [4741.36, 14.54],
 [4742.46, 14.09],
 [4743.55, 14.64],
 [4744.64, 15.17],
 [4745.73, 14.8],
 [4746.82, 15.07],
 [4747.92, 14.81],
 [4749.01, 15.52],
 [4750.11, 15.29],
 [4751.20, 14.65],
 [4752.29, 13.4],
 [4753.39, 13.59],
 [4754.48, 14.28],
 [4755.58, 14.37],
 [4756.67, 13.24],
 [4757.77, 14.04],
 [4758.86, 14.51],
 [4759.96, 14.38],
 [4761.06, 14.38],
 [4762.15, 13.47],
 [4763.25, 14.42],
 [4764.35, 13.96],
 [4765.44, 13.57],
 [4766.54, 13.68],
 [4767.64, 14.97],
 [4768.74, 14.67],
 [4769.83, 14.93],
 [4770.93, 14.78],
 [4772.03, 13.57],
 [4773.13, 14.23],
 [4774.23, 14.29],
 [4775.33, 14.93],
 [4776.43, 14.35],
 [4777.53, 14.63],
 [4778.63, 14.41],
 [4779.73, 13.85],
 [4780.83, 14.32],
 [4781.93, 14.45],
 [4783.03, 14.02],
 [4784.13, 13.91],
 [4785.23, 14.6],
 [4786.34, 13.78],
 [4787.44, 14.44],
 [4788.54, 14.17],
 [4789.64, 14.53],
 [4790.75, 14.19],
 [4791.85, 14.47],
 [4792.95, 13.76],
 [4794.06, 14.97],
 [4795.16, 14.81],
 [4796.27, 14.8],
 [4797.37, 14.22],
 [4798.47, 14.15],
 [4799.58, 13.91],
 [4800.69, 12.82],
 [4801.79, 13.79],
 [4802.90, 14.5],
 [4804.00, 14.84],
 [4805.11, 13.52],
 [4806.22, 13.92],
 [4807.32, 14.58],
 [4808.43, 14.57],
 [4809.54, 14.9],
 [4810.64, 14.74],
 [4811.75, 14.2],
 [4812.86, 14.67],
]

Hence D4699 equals 0.022 mag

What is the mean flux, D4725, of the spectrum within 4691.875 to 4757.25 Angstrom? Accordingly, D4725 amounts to 14.1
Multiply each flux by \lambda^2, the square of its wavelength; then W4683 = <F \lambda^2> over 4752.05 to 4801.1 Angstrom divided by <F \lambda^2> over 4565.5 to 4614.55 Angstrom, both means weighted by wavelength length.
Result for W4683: 1.11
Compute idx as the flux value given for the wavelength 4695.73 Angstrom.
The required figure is 14.81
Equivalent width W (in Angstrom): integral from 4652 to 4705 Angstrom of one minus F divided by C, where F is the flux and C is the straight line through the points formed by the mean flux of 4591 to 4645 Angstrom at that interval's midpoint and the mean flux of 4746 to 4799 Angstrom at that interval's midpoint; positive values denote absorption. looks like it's 0.3 Angstrom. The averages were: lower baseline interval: 14.1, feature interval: 14.1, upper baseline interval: 14.3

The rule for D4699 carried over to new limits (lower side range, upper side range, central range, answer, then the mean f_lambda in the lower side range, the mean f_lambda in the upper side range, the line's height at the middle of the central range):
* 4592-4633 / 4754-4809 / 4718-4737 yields 0.01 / 14.1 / 14.2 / 14.2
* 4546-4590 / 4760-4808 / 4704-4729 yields 0.01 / 14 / 14.2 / 14.2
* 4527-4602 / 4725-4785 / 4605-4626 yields -0.03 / 13.7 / 14.3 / 13.8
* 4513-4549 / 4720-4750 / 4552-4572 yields -0.06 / 13.4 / 14.3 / 13.6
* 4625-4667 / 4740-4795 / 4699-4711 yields 0.06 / 14.2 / 14.4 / 14.3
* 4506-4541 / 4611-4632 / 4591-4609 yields 0.03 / 13.5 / 14.3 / 14.1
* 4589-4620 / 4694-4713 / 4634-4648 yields 0.00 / 14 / 13.8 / 13.9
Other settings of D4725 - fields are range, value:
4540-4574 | 14.1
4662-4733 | 14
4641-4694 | 14.2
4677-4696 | 14.2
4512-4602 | 13.7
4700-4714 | 13.6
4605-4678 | 14.2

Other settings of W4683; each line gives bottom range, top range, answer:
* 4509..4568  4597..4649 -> 1.07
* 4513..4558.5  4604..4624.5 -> 1.09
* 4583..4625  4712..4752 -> 1.08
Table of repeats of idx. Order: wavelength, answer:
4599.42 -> 14.48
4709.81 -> 13.76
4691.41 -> 13.16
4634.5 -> 14.3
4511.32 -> 14.8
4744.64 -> 15.17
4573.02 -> 14.13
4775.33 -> 14.93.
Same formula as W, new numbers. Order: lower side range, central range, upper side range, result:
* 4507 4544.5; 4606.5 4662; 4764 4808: -1.5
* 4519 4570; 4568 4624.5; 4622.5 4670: 0.1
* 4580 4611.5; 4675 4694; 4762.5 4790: -0.3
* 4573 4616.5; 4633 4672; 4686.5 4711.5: -0.6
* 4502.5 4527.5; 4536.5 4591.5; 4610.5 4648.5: 0.6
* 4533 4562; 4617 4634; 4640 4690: -0.4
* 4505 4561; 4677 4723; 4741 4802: 0.5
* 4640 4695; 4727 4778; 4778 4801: -0.3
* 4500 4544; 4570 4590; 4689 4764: 0.2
